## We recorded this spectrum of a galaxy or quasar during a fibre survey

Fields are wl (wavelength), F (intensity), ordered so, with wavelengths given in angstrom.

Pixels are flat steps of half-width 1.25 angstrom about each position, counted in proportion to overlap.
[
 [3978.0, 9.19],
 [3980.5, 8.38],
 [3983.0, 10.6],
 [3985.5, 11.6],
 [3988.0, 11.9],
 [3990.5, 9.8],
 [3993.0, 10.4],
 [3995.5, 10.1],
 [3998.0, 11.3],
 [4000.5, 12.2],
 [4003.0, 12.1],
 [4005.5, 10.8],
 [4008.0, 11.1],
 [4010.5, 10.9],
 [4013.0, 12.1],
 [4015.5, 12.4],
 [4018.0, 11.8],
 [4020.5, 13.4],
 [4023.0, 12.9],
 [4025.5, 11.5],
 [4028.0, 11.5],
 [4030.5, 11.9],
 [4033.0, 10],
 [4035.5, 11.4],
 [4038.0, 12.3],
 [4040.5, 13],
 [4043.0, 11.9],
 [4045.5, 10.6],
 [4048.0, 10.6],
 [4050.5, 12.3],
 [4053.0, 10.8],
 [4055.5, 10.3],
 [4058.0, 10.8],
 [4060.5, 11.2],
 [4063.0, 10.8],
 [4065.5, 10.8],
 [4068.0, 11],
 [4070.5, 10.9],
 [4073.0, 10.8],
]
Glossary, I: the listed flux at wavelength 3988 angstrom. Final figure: 11.9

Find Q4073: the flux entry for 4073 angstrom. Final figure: 10.8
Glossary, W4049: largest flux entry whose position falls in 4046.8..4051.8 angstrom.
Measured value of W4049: 12.3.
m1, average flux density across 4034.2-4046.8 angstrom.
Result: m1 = 11.8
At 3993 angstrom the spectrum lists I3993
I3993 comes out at 10.4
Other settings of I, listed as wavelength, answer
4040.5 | 13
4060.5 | 11.2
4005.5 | 10.8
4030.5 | 11.9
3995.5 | 10.1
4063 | 10.8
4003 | 12.1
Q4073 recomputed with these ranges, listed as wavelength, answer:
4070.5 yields 10.9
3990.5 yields 9.8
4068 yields 11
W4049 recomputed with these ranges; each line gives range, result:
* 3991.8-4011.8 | 12.2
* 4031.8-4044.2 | 13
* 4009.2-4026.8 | 13.4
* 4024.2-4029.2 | 11.5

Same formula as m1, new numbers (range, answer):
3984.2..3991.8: 11.1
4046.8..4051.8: 11.5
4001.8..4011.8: 11.2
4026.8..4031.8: 11.7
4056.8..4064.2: 10.9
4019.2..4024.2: 13.1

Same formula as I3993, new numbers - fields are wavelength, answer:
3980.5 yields 8.38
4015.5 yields 12.4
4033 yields 10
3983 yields 10.6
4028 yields 11.5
